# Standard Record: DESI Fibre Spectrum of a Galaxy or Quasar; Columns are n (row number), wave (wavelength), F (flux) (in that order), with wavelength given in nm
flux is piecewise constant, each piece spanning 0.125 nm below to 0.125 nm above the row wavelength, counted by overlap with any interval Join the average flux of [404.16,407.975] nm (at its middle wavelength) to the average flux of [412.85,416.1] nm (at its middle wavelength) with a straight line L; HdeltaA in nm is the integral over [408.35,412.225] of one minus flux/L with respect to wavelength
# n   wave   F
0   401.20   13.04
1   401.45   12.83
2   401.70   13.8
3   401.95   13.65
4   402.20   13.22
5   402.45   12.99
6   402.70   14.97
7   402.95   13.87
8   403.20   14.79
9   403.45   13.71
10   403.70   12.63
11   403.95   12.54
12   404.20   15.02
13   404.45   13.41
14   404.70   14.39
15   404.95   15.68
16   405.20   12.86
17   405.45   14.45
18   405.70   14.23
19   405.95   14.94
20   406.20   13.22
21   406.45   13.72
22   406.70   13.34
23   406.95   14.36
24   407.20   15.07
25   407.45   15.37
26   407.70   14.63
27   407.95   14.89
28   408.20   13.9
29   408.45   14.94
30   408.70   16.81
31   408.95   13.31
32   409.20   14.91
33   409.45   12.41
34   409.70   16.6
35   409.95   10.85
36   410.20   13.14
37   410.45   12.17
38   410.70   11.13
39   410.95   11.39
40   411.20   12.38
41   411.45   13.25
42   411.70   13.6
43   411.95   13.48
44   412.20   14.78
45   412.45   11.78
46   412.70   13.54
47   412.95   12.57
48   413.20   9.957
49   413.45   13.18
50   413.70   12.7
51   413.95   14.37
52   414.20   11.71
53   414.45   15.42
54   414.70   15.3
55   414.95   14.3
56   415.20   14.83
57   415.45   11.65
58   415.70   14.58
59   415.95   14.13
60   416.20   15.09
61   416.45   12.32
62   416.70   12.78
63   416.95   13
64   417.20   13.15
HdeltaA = 0.14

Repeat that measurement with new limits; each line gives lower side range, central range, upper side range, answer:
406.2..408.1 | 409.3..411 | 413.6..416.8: 0.19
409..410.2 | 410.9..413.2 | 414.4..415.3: 0.22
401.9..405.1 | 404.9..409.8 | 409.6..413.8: -0.41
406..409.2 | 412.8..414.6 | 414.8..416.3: 0.17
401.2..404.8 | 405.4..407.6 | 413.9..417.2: -0.10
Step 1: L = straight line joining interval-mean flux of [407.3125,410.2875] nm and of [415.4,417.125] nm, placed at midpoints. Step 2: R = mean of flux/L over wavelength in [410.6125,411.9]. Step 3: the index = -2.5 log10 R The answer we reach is 0.13 mag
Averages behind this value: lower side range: 14.3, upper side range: 13.4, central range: 12.5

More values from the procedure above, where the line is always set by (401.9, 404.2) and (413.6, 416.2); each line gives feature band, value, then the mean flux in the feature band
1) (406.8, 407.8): -0.080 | 14.8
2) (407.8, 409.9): -0.059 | 14.6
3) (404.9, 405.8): -0.036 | 14.2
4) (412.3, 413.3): 0.153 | 12.1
